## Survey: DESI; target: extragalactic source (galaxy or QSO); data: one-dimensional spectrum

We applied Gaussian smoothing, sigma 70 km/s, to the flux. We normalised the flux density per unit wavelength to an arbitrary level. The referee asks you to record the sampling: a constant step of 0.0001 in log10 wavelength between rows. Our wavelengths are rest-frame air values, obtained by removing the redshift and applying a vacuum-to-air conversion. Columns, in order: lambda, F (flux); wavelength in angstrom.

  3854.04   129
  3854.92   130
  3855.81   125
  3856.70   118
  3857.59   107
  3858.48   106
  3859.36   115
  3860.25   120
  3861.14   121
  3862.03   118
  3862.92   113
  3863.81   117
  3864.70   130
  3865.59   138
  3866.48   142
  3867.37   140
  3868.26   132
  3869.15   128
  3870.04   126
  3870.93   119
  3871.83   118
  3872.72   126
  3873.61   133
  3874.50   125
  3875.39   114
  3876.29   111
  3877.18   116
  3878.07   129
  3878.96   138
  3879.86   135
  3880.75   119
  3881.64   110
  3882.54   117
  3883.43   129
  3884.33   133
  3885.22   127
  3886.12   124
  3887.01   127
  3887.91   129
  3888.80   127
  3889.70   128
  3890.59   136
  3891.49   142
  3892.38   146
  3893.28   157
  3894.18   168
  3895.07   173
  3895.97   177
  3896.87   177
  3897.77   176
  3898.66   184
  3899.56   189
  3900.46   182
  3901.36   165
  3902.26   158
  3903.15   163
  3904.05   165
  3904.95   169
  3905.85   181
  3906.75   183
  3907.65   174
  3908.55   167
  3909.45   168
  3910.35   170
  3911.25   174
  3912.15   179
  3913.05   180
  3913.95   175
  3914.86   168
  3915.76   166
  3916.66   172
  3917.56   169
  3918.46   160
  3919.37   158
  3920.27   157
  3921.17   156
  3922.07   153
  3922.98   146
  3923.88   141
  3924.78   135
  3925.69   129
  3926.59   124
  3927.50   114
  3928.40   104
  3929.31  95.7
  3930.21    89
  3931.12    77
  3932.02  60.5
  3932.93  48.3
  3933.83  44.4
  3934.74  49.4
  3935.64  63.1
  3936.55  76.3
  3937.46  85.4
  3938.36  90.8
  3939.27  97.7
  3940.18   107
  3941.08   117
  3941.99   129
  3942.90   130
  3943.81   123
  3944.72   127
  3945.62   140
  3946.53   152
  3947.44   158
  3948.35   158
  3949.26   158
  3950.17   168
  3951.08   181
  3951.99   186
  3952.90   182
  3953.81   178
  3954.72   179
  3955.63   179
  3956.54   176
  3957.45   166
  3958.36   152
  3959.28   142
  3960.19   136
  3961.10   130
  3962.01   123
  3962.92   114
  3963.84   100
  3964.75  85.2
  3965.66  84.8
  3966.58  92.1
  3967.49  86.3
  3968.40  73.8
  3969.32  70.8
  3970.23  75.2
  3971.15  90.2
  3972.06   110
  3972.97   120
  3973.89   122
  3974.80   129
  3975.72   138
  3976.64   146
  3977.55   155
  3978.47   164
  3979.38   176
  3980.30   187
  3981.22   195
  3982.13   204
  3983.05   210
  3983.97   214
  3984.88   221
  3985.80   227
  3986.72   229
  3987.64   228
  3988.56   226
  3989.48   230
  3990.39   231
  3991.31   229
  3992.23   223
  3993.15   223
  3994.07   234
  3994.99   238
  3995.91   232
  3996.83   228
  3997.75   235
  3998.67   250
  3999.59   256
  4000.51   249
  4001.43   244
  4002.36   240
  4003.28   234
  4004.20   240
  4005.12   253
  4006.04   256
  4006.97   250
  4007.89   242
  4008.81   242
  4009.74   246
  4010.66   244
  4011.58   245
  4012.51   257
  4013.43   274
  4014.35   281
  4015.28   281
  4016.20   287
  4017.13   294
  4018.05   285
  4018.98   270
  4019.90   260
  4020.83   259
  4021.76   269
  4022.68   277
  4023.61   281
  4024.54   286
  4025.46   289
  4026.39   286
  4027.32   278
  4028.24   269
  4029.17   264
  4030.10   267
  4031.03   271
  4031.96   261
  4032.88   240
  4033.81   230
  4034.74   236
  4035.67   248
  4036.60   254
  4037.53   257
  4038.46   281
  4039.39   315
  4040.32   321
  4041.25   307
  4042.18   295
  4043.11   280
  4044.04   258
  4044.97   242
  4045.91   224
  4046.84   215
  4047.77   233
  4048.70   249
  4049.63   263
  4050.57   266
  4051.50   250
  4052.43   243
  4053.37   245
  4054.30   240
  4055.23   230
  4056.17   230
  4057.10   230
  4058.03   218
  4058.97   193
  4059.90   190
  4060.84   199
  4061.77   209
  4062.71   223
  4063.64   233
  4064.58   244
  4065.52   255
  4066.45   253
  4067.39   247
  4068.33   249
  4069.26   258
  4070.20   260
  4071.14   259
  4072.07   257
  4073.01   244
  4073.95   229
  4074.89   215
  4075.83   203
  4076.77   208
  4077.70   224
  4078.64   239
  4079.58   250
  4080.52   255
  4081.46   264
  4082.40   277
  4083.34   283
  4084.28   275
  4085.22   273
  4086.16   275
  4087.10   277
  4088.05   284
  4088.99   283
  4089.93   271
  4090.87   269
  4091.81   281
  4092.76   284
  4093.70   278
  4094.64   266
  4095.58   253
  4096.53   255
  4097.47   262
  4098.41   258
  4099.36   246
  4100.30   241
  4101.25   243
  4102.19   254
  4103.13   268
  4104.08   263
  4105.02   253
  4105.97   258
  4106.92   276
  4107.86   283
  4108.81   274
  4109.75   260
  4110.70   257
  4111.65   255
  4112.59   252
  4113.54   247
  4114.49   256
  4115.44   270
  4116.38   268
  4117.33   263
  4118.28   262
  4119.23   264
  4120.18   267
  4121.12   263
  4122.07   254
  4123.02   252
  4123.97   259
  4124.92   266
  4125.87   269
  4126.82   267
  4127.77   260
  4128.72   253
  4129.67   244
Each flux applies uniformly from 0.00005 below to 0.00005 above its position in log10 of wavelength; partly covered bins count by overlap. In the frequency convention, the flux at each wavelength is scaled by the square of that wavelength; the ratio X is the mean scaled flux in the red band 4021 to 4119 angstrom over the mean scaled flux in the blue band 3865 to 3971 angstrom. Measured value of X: 2.04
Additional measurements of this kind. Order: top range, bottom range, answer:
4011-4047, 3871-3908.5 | 1.98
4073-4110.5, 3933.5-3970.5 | 2.24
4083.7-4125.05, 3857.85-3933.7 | 2.10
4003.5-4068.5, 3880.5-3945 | 1.97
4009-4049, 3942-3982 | 1.99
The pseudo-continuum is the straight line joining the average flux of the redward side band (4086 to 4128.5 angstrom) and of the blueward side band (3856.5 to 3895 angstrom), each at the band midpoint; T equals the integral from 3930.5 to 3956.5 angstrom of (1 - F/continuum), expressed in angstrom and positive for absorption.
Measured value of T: 6.9 angstrom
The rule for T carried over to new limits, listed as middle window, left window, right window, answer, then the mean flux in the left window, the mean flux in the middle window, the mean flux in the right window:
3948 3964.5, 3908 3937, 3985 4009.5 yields 2.07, 130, 155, 237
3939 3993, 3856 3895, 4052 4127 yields 8.02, 127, 154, 253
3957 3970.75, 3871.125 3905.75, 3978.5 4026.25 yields 6.60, 143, 109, 244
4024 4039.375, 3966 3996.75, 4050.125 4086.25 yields -3.81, 174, 265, 241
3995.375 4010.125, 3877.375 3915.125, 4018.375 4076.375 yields -1.35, 155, 243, 252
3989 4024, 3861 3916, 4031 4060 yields -4.14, 146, 252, 251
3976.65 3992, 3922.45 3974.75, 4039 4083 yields -4.54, 119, 206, 244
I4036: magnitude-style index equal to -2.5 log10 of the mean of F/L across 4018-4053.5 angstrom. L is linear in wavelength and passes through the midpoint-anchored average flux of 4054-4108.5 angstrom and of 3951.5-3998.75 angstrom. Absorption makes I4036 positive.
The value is -0.23 mag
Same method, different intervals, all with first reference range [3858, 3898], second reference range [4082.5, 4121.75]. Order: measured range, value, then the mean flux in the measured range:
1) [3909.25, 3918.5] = -0.13 mag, 172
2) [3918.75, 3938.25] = 0.46 mag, 105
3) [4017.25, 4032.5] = -0.24 mag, 274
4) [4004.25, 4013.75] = -0.19 mag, 250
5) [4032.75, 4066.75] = -0.06 mag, 246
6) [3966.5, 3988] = 0.24 mag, 153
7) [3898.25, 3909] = -0.18 mag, 173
